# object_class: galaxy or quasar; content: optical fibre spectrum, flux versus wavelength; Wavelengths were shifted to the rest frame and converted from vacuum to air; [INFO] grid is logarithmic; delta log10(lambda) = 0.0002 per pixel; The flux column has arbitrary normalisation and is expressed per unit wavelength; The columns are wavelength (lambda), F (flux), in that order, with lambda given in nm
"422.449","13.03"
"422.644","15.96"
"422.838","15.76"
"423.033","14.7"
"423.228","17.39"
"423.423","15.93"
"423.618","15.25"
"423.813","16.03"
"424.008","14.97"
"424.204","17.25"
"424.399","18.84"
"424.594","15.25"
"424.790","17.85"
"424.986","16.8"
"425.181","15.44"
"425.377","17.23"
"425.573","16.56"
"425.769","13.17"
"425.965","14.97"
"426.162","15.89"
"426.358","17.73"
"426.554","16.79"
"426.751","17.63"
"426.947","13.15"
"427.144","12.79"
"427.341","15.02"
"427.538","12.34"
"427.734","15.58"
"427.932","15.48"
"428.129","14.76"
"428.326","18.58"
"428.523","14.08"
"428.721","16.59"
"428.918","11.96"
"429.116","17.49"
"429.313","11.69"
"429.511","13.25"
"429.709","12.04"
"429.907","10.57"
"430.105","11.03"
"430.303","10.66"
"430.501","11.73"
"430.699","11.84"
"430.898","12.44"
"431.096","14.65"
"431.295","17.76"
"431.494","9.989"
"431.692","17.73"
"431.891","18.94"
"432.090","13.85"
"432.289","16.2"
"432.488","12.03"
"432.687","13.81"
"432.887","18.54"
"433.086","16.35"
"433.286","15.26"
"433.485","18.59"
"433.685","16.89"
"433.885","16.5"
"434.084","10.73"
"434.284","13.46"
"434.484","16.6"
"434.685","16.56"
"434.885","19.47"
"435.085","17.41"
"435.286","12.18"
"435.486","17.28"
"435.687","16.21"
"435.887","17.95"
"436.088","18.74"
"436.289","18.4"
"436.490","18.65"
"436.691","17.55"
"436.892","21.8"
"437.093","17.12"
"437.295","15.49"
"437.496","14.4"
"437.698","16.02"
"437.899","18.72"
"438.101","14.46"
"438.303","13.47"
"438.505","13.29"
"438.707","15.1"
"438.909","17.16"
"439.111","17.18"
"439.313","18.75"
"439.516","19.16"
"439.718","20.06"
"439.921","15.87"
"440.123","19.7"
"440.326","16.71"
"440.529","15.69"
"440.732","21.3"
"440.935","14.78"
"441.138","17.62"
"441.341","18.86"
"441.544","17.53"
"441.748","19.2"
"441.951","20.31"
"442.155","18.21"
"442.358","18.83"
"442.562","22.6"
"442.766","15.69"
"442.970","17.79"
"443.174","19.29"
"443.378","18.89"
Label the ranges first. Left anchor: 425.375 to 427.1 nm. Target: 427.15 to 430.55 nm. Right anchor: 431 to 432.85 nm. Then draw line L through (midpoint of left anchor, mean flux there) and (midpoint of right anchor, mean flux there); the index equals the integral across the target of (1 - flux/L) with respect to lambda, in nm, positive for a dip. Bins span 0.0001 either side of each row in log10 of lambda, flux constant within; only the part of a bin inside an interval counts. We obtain 0.39 nm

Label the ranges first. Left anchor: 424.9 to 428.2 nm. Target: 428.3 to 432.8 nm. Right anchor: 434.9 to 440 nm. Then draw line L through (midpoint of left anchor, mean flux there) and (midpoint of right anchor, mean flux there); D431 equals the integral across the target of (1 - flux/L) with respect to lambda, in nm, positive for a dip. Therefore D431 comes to 0.605 nm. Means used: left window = 15.4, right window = 16.9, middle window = 13.8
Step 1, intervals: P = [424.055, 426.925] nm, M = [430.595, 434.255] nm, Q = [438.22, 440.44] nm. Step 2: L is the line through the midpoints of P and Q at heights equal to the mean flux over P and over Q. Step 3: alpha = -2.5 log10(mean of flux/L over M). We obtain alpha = 0.110 mag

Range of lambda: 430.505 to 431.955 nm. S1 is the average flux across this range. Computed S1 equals 14.5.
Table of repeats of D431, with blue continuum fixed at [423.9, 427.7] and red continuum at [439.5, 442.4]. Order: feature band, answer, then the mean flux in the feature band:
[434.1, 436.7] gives 0.09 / 16.7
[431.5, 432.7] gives 0.12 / 15.1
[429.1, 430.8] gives 0.46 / 12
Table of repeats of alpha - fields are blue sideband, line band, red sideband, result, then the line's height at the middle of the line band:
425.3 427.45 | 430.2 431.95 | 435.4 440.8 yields 0.17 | 16.2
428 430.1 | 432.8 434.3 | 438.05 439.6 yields -0.07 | 15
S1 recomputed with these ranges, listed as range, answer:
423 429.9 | 15.4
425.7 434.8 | 14.7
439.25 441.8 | 18.1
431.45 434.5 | 15.4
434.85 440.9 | 17.1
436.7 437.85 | 17.1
